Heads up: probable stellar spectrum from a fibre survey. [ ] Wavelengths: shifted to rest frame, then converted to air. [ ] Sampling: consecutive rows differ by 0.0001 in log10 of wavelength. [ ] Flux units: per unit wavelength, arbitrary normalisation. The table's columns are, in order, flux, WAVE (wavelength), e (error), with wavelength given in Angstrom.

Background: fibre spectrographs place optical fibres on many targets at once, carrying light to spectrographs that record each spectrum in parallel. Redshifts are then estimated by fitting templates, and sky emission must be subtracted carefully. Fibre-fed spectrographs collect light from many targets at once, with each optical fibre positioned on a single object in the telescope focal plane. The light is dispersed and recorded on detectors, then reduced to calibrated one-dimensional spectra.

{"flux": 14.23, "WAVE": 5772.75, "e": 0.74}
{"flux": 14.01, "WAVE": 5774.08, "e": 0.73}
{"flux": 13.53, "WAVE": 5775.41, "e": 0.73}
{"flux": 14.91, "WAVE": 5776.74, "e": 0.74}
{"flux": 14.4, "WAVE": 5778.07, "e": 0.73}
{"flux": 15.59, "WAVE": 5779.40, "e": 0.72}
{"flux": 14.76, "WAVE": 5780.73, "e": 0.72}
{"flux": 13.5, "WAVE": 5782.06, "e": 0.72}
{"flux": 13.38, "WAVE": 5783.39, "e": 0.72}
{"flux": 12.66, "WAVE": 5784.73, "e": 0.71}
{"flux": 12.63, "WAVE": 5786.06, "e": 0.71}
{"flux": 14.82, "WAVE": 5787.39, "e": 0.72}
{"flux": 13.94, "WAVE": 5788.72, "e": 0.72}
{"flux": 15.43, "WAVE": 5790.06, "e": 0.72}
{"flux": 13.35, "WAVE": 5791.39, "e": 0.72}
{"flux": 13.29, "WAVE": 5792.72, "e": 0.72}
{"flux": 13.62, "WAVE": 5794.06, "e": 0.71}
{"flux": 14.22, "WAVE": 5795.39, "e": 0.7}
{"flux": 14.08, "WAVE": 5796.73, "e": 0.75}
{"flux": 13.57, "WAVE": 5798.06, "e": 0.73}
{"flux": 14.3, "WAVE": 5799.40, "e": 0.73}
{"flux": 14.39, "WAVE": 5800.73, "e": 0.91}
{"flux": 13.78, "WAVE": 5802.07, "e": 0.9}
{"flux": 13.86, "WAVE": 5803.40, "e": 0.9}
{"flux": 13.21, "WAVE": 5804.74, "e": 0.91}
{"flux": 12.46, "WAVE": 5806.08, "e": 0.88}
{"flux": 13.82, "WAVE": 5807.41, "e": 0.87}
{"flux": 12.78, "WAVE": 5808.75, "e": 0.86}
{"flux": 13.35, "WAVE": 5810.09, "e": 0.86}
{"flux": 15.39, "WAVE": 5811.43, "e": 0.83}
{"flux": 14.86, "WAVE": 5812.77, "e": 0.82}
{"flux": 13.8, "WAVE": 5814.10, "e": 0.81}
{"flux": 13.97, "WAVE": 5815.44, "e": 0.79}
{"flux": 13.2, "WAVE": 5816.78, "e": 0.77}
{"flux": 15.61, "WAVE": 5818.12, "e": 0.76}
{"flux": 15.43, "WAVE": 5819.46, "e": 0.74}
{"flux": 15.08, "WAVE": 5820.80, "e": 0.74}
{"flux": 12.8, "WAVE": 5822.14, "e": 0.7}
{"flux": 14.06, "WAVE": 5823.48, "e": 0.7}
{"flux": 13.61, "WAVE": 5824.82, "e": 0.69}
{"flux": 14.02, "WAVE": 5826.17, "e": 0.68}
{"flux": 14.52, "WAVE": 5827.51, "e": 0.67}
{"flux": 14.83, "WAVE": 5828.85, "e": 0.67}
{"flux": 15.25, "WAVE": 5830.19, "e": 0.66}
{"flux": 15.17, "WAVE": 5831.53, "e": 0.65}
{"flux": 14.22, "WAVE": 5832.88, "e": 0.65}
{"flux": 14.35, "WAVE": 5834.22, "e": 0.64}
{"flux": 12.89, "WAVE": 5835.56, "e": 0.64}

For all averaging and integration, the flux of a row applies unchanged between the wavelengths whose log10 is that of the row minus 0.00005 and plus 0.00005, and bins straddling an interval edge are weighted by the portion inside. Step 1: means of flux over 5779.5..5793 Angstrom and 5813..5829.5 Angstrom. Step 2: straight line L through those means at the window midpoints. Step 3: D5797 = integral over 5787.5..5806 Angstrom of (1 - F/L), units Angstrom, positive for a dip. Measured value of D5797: 0.1 Angstrom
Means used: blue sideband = 13.9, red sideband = 14.3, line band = 13.9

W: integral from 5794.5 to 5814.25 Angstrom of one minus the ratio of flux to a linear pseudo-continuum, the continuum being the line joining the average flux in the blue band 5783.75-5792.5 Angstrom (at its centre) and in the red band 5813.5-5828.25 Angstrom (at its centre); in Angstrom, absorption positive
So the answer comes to 0.2 Angstrom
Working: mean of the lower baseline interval 13.8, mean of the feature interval 13.9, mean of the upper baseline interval 14.2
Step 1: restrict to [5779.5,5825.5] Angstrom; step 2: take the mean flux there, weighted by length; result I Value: 13.9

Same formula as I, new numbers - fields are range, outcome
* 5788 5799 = 13.9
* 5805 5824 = 14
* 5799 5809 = 13.6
